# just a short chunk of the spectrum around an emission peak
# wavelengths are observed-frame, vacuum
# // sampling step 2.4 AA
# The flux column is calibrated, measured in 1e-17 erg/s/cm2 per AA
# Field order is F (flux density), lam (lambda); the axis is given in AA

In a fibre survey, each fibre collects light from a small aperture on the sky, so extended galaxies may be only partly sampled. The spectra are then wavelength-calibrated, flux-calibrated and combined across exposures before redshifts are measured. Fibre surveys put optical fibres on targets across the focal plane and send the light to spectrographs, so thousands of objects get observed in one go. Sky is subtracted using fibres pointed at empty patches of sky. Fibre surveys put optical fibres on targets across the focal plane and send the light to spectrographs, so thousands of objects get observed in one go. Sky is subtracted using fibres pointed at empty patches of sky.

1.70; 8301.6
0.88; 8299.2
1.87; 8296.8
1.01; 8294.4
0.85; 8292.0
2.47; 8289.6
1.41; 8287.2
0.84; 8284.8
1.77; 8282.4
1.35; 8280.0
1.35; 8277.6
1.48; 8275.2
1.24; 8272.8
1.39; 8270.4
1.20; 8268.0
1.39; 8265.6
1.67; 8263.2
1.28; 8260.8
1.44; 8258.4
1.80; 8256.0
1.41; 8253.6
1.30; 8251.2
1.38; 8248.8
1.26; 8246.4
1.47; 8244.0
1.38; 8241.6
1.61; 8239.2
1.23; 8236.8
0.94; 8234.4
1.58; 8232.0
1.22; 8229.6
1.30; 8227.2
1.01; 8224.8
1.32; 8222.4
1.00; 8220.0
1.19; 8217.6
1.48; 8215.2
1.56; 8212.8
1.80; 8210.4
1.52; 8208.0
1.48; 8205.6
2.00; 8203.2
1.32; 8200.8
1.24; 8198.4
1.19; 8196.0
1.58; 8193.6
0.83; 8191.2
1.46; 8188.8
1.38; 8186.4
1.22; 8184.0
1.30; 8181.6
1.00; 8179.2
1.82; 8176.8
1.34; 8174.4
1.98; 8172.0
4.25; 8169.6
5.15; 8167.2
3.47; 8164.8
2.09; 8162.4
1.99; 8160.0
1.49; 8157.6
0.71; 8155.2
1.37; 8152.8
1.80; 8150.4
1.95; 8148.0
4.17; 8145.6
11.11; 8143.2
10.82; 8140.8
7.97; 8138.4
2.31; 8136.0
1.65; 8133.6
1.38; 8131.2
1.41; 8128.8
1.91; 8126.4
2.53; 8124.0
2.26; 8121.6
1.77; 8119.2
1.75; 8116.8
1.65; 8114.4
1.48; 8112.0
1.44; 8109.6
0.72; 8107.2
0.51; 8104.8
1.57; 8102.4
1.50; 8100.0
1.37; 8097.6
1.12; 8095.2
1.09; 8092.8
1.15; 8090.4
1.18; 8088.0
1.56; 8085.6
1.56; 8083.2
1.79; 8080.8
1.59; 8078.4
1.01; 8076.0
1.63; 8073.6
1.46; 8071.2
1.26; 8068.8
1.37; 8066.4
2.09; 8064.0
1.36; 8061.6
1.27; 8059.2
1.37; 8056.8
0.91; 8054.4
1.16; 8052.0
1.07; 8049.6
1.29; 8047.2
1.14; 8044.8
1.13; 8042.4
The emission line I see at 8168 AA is [N II]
